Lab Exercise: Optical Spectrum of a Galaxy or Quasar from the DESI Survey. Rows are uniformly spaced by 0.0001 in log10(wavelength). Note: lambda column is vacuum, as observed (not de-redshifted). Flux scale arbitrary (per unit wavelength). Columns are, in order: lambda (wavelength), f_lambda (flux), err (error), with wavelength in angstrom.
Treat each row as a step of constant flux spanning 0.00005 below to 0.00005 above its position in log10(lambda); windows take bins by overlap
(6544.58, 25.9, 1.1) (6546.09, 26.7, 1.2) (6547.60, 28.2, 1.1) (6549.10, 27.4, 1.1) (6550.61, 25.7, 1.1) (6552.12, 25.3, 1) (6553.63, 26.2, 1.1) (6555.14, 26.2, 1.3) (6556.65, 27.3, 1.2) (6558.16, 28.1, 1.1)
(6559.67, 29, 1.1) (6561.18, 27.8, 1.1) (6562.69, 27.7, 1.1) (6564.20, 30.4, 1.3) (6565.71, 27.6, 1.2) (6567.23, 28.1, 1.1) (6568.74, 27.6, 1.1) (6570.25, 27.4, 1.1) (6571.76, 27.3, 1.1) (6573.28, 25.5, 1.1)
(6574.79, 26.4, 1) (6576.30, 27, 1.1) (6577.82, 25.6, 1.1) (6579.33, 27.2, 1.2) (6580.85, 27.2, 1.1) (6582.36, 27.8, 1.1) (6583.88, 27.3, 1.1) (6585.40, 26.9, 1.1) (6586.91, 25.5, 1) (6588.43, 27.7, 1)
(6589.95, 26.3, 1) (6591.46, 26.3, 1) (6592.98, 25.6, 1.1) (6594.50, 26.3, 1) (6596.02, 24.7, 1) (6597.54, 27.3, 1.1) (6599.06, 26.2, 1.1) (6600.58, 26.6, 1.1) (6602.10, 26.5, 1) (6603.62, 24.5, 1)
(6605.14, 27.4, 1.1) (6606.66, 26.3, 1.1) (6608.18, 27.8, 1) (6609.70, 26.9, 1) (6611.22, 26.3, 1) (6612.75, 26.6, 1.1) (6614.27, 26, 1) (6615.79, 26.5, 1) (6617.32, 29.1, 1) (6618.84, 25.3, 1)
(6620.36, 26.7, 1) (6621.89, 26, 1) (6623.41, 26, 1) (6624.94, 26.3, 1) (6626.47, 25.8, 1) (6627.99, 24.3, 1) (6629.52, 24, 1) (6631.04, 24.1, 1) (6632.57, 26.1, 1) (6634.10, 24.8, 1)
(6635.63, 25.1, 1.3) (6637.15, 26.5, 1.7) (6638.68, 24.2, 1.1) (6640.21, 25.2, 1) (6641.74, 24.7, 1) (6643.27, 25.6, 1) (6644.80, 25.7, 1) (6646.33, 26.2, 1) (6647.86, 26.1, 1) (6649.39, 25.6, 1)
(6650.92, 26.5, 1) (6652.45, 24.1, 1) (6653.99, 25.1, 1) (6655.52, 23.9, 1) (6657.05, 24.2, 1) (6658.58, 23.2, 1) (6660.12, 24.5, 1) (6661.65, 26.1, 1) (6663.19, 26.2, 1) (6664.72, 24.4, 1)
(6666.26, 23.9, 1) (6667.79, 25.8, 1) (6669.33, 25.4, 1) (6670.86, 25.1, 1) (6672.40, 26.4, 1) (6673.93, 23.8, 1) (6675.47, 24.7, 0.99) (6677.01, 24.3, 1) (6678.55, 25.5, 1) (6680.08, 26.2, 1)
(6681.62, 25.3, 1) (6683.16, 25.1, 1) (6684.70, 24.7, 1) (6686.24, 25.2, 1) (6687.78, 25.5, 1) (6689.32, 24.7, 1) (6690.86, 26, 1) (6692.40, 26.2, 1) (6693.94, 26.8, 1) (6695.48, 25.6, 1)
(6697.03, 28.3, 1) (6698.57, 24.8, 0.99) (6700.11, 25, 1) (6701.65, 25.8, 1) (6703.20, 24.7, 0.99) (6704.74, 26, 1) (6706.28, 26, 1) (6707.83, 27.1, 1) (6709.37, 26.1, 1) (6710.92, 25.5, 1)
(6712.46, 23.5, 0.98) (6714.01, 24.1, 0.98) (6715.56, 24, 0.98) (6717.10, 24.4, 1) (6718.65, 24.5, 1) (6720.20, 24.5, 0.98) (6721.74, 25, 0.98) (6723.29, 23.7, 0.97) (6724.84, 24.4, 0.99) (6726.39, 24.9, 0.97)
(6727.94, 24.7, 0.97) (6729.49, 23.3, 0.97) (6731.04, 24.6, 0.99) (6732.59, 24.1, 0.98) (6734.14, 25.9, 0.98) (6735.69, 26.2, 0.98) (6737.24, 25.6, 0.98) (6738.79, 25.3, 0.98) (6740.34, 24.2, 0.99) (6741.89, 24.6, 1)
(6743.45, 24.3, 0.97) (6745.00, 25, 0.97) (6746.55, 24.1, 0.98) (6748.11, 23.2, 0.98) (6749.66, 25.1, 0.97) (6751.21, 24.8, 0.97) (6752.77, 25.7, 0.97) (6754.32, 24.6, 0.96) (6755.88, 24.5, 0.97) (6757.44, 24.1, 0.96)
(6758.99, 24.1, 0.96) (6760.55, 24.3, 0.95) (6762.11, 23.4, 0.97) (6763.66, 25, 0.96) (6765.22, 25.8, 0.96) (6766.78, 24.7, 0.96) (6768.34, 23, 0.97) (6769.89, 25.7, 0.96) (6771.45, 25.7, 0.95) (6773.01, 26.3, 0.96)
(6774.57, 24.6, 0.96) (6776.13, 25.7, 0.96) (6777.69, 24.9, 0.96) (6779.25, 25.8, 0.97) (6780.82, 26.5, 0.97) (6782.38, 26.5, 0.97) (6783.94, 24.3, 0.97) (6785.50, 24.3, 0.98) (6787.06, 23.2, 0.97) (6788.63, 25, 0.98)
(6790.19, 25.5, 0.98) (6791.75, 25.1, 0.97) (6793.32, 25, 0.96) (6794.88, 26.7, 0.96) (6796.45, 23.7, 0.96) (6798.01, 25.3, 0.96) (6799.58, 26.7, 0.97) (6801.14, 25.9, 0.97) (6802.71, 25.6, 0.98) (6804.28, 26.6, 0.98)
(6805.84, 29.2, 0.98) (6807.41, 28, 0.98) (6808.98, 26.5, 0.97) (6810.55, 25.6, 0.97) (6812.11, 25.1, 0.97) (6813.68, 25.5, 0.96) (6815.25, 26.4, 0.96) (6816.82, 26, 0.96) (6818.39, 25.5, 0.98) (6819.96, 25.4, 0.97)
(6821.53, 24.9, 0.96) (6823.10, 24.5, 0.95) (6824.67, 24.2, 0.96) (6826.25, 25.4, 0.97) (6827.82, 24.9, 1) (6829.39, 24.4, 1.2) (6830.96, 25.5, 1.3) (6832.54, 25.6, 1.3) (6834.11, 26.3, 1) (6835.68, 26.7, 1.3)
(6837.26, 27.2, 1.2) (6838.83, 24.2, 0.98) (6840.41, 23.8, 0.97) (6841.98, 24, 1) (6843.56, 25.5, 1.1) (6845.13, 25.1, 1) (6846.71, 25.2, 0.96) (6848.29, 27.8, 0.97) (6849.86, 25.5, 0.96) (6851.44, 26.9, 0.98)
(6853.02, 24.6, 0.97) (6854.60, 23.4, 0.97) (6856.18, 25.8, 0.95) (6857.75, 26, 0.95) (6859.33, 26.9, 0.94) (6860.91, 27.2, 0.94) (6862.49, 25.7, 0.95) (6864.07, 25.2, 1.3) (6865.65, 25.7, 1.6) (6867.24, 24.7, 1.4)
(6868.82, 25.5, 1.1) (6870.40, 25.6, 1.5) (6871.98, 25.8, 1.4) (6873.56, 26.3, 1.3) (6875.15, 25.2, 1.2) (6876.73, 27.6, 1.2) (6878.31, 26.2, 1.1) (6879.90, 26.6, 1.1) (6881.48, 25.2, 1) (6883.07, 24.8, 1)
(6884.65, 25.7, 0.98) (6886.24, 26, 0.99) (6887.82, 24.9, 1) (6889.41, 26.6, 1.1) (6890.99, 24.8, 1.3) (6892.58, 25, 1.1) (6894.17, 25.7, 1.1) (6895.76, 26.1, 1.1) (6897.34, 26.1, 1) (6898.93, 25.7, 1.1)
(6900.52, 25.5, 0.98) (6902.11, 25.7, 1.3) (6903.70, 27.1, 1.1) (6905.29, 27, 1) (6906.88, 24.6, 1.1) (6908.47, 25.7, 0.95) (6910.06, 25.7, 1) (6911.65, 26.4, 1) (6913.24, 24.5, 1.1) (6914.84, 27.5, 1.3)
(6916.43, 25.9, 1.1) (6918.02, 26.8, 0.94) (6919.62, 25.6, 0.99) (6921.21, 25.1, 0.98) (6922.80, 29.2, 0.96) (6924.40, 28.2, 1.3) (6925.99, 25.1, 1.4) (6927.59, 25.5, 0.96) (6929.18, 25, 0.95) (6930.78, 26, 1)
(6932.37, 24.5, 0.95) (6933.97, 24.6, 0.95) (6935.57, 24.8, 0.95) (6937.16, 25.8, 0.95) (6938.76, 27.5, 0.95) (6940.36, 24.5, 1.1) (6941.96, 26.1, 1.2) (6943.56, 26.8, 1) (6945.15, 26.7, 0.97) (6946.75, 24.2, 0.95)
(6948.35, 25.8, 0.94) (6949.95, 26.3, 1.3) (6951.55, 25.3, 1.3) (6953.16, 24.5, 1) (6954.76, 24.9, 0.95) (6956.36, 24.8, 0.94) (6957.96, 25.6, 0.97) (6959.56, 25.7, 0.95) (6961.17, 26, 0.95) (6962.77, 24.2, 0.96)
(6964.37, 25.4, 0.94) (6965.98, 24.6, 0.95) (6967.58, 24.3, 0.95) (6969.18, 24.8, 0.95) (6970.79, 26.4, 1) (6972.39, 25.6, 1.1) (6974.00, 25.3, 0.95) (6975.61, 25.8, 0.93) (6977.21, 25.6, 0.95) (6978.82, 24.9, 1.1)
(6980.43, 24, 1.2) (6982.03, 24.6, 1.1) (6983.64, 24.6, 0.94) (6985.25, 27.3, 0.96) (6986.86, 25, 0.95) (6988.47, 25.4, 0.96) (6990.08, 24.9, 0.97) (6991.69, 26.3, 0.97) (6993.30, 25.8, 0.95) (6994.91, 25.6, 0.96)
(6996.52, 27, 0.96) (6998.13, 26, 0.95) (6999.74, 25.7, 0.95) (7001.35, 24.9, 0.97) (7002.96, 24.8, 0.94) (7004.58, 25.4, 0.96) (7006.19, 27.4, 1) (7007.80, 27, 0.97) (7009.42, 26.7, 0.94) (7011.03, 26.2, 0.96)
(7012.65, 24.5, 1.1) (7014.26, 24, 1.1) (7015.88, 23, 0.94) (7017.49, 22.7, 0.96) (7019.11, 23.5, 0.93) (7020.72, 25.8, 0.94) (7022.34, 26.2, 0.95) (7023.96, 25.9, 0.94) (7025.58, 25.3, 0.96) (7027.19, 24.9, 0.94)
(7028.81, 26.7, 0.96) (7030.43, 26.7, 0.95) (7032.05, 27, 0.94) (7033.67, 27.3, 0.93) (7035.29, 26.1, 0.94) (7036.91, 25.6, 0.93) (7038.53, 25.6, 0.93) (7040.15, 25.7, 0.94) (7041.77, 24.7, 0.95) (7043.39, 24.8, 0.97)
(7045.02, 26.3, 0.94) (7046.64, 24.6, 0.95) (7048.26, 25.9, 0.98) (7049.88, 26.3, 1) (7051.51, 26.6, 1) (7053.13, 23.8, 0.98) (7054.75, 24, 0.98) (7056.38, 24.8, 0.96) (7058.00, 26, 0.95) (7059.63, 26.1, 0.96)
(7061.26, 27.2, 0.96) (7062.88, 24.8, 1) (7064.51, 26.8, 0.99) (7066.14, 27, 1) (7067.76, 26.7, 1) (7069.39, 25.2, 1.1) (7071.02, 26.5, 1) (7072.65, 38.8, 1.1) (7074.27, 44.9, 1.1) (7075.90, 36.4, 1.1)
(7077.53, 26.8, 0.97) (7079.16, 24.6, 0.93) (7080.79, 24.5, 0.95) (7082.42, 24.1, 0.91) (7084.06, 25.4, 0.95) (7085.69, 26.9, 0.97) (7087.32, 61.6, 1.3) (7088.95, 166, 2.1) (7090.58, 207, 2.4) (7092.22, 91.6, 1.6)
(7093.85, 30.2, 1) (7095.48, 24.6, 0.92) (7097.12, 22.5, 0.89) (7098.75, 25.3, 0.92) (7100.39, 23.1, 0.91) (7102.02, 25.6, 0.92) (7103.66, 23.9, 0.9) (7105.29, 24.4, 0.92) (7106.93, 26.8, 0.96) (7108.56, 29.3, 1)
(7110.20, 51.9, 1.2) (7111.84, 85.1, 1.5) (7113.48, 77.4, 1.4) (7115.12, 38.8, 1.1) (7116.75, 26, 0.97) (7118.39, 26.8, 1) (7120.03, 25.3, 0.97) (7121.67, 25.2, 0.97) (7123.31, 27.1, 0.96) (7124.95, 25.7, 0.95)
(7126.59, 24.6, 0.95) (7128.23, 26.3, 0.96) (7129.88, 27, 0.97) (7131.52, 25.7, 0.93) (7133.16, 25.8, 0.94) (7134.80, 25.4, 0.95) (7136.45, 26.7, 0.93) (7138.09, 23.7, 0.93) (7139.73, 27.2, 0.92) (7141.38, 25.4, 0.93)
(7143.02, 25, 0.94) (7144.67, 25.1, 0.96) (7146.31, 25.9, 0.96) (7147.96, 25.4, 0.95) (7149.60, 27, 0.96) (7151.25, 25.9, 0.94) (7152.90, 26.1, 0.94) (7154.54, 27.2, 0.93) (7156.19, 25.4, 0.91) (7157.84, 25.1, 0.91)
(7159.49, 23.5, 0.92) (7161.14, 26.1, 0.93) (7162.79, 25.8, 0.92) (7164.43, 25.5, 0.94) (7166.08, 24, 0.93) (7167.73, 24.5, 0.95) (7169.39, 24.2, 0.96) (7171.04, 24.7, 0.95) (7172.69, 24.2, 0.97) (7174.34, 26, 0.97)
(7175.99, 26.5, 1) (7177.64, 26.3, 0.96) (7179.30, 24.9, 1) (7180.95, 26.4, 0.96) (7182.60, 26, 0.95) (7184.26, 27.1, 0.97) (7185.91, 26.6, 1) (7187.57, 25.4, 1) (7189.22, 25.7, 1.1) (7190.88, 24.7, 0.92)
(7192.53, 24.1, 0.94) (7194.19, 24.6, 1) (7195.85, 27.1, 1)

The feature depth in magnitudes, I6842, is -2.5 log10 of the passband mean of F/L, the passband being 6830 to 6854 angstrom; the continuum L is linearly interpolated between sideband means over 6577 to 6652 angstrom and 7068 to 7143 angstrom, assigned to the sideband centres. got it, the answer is 0.25 mag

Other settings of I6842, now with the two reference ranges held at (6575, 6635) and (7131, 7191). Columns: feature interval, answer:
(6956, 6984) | 0.03 mag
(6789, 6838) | 0.01 mag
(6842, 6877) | 0.01 mag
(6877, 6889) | 0.01 mag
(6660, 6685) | 0.04 mag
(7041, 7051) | 0.01 mag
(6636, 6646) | 0.04 mag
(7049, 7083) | -0.08 mag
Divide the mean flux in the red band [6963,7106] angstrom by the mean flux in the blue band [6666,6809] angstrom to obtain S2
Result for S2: 1.2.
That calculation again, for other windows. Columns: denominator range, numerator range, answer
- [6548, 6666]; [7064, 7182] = 1.30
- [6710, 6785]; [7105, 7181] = 1.17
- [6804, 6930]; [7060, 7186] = 1.31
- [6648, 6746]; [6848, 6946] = 1.03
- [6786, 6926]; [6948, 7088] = 1.03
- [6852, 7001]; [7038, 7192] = 1.25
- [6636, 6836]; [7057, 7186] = 1.33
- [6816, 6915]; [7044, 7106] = 1.48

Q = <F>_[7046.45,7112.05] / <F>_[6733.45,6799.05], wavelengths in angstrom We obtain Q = 1.6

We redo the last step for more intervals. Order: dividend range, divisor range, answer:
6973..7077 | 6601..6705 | 1.03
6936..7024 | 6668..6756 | 1.01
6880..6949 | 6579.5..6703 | 1.00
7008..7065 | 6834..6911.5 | 0.99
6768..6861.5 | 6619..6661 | 1.01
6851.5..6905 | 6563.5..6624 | 0.96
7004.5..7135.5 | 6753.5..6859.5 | 1.31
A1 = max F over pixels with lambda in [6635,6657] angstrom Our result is 26.5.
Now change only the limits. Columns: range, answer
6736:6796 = 26.7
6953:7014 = 27.4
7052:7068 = 27.2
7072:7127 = 207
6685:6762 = 28.3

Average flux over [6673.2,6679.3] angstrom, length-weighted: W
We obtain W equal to 24.5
